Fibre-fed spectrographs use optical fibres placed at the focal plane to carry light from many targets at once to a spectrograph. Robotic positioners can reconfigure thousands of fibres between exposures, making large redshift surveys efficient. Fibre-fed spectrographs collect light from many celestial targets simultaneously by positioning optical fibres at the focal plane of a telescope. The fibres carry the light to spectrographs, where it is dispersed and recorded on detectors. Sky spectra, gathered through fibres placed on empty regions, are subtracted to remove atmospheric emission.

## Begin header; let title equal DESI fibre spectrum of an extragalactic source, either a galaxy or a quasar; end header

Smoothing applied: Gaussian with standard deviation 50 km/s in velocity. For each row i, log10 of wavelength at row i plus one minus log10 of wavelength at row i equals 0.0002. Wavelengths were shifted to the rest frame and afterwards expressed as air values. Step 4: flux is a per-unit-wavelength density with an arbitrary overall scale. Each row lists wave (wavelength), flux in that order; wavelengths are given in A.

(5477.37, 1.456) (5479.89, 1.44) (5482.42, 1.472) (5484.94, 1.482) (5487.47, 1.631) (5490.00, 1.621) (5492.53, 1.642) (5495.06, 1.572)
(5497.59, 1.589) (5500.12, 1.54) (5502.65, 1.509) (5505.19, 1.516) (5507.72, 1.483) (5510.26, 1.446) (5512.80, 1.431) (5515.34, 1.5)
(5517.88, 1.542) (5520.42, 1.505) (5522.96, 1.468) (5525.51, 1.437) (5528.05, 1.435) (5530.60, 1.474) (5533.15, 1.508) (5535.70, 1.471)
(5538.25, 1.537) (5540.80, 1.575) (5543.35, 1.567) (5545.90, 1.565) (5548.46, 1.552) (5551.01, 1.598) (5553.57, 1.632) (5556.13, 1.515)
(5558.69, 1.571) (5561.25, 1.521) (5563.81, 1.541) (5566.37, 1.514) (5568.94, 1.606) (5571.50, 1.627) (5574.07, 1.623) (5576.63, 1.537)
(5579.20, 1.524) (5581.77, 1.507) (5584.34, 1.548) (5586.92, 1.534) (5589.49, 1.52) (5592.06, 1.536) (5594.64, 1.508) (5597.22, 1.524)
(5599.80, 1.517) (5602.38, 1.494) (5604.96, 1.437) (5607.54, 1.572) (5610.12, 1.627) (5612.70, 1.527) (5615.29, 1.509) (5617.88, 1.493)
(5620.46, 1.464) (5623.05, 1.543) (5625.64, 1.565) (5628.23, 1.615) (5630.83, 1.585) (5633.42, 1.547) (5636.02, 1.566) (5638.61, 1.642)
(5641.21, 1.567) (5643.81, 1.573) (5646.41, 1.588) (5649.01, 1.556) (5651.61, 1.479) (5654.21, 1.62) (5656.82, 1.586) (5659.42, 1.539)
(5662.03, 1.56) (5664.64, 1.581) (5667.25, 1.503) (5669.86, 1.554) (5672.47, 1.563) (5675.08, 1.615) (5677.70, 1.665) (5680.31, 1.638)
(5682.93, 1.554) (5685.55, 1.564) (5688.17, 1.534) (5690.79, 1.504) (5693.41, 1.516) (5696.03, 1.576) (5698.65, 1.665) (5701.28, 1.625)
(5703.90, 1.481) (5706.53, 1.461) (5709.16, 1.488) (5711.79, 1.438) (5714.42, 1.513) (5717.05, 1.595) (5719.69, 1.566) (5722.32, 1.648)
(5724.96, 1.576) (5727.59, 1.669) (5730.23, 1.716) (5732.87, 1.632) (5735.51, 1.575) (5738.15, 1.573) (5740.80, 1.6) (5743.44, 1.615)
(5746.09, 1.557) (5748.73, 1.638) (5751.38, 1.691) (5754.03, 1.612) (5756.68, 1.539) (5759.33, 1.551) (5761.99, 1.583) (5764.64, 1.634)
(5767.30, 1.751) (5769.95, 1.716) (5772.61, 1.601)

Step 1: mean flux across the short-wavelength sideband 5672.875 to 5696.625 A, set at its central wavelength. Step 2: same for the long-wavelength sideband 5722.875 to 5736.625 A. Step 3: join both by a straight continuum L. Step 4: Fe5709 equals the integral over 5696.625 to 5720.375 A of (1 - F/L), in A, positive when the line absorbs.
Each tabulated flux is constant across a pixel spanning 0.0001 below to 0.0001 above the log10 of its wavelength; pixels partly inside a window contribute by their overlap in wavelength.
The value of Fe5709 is 1.0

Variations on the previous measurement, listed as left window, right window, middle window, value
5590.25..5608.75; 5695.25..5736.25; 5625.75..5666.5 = -0.9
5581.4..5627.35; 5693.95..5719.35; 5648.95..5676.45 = -0.5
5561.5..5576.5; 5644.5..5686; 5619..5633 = 0.2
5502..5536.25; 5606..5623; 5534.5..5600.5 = -1.9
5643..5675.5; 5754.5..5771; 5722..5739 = -0.2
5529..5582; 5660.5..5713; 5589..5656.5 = 0.3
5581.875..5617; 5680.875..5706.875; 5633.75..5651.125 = -0.4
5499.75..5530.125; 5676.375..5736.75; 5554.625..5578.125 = -0.9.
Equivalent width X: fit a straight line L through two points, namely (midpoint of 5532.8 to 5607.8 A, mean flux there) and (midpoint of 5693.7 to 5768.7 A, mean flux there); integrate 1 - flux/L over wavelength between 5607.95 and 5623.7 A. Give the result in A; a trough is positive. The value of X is 0.3 A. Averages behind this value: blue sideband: 1.54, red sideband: 1.59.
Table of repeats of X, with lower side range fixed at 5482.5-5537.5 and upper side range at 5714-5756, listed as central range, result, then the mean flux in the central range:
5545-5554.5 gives -0.34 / 1.59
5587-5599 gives 0.21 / 1.52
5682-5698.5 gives 0.44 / 1.55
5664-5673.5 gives 0.21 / 1.55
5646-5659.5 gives 0.12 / 1.56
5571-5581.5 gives -0.17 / 1.57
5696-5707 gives 0.20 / 1.57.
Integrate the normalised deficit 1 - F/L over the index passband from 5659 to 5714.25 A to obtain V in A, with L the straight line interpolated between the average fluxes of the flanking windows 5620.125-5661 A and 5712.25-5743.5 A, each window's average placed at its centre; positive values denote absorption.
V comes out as 1.1 A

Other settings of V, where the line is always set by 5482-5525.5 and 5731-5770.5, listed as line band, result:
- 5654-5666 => 0.1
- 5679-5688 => 0.1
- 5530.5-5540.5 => 0.2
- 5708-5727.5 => 0.6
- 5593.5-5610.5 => 0.4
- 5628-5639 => -0.1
